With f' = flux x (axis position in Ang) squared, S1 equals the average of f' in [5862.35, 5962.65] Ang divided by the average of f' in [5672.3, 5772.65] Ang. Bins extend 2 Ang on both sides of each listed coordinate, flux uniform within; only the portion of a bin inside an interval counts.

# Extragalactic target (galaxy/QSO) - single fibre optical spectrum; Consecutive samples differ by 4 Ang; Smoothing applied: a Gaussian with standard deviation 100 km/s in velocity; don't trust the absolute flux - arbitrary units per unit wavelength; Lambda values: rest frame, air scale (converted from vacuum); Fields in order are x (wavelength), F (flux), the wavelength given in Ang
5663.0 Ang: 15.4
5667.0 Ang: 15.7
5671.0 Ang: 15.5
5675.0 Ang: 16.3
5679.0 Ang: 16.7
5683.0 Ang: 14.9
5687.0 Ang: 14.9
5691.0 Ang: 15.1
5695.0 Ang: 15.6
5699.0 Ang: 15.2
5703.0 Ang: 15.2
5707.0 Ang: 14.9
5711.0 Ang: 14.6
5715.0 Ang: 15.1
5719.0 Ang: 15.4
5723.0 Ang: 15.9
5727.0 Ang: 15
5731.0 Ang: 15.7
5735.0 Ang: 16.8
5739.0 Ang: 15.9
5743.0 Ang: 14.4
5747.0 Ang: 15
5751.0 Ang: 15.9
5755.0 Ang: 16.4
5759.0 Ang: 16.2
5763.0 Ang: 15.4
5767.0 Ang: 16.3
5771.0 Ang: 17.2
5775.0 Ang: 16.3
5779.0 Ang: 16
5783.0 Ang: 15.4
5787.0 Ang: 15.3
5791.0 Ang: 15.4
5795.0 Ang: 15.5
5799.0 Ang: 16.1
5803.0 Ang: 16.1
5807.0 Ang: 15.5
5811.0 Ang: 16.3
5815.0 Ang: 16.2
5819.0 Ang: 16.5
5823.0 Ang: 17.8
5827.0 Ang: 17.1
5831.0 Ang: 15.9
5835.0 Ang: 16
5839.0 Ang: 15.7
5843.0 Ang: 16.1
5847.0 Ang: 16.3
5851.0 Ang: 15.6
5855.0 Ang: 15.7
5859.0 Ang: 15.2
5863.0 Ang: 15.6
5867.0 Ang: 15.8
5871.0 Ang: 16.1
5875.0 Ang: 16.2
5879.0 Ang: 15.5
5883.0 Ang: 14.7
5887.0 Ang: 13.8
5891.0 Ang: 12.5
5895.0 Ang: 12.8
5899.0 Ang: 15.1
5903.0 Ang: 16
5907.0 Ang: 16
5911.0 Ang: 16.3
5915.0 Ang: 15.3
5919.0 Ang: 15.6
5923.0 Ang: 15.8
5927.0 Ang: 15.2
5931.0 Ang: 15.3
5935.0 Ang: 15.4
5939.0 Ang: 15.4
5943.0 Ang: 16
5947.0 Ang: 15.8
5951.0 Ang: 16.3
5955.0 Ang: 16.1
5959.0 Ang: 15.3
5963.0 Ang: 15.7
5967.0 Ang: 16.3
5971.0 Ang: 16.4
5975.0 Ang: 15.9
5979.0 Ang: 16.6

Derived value 1.1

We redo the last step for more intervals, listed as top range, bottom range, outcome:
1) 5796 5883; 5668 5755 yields 1.08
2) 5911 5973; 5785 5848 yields 1.02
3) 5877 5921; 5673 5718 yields 1.04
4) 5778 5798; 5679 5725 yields 1.05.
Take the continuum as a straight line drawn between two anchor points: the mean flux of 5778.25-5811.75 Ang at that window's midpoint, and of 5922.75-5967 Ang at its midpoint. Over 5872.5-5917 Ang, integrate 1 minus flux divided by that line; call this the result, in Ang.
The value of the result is 2.1 Ang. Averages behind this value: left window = 15.7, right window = 15.7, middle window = 14.9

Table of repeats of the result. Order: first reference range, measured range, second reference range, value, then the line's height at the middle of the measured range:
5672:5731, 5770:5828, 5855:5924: -3.3 Ang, 15.3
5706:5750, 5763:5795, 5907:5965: -1.0 Ang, 15.4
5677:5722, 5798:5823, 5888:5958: -1.6 Ang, 15.3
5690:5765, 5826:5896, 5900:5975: 1.3 Ang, 15.7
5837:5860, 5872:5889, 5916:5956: 0.7 Ang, 15.7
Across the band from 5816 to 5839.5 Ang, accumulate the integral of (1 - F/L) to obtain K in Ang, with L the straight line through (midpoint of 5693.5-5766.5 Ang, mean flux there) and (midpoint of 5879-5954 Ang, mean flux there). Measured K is -1.8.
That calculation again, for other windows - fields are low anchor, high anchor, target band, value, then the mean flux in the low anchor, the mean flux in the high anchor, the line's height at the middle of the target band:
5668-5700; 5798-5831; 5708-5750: 1.2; 15.5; 16.4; 15.8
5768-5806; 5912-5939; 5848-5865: 0.1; 15.9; 15.5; 15.7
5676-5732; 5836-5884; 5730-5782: -1.7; 15.3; 15.7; 15.5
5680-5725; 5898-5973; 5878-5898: 2.3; 15.2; 15.8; 15.6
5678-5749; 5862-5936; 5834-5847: -0.6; 15.3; 15.2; 15.2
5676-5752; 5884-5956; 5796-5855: -3.4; 15.4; 15.2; 15.3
